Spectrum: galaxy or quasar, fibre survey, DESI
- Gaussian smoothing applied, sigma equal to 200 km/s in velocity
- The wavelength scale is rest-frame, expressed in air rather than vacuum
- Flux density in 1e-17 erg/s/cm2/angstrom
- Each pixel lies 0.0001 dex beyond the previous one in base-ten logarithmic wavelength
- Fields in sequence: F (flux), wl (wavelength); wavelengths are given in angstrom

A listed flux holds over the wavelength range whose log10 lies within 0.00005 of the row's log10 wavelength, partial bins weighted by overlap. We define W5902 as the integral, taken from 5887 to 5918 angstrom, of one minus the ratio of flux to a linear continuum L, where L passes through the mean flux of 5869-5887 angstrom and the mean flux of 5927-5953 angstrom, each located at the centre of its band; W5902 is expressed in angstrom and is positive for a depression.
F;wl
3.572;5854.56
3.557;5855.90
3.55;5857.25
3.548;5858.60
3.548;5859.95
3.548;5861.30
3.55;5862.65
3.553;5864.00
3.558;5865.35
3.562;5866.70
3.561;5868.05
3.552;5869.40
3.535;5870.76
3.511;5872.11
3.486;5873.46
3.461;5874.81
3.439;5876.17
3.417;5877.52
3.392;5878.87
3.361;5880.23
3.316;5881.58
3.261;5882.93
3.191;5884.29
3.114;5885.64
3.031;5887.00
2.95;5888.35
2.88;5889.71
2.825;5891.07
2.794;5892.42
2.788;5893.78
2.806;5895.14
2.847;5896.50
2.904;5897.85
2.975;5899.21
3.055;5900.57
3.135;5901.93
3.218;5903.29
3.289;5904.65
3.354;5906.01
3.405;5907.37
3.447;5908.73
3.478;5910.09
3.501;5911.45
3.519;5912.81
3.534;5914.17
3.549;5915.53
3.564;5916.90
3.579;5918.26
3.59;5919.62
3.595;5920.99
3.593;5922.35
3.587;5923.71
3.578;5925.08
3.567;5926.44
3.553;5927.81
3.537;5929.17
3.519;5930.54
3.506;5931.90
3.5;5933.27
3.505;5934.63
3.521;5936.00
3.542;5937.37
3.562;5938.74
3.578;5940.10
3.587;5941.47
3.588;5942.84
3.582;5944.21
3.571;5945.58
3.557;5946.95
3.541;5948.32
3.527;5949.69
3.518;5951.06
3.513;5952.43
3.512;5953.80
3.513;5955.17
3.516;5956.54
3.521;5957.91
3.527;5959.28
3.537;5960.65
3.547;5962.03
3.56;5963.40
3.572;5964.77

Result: 2.4 angstrom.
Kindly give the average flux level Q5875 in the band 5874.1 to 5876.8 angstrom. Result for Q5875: 3.44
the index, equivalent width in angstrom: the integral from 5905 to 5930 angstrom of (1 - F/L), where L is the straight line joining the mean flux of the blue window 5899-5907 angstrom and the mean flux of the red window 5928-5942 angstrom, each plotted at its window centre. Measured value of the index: -1.3 angstrom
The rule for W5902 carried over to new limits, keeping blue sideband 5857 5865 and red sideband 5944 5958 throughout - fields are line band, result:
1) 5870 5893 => 2.0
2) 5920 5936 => -0.1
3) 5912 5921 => 0.0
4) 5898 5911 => 1.1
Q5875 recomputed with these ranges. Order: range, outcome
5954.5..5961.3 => 3.53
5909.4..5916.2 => 3.52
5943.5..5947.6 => 3.57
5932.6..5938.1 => 3.52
